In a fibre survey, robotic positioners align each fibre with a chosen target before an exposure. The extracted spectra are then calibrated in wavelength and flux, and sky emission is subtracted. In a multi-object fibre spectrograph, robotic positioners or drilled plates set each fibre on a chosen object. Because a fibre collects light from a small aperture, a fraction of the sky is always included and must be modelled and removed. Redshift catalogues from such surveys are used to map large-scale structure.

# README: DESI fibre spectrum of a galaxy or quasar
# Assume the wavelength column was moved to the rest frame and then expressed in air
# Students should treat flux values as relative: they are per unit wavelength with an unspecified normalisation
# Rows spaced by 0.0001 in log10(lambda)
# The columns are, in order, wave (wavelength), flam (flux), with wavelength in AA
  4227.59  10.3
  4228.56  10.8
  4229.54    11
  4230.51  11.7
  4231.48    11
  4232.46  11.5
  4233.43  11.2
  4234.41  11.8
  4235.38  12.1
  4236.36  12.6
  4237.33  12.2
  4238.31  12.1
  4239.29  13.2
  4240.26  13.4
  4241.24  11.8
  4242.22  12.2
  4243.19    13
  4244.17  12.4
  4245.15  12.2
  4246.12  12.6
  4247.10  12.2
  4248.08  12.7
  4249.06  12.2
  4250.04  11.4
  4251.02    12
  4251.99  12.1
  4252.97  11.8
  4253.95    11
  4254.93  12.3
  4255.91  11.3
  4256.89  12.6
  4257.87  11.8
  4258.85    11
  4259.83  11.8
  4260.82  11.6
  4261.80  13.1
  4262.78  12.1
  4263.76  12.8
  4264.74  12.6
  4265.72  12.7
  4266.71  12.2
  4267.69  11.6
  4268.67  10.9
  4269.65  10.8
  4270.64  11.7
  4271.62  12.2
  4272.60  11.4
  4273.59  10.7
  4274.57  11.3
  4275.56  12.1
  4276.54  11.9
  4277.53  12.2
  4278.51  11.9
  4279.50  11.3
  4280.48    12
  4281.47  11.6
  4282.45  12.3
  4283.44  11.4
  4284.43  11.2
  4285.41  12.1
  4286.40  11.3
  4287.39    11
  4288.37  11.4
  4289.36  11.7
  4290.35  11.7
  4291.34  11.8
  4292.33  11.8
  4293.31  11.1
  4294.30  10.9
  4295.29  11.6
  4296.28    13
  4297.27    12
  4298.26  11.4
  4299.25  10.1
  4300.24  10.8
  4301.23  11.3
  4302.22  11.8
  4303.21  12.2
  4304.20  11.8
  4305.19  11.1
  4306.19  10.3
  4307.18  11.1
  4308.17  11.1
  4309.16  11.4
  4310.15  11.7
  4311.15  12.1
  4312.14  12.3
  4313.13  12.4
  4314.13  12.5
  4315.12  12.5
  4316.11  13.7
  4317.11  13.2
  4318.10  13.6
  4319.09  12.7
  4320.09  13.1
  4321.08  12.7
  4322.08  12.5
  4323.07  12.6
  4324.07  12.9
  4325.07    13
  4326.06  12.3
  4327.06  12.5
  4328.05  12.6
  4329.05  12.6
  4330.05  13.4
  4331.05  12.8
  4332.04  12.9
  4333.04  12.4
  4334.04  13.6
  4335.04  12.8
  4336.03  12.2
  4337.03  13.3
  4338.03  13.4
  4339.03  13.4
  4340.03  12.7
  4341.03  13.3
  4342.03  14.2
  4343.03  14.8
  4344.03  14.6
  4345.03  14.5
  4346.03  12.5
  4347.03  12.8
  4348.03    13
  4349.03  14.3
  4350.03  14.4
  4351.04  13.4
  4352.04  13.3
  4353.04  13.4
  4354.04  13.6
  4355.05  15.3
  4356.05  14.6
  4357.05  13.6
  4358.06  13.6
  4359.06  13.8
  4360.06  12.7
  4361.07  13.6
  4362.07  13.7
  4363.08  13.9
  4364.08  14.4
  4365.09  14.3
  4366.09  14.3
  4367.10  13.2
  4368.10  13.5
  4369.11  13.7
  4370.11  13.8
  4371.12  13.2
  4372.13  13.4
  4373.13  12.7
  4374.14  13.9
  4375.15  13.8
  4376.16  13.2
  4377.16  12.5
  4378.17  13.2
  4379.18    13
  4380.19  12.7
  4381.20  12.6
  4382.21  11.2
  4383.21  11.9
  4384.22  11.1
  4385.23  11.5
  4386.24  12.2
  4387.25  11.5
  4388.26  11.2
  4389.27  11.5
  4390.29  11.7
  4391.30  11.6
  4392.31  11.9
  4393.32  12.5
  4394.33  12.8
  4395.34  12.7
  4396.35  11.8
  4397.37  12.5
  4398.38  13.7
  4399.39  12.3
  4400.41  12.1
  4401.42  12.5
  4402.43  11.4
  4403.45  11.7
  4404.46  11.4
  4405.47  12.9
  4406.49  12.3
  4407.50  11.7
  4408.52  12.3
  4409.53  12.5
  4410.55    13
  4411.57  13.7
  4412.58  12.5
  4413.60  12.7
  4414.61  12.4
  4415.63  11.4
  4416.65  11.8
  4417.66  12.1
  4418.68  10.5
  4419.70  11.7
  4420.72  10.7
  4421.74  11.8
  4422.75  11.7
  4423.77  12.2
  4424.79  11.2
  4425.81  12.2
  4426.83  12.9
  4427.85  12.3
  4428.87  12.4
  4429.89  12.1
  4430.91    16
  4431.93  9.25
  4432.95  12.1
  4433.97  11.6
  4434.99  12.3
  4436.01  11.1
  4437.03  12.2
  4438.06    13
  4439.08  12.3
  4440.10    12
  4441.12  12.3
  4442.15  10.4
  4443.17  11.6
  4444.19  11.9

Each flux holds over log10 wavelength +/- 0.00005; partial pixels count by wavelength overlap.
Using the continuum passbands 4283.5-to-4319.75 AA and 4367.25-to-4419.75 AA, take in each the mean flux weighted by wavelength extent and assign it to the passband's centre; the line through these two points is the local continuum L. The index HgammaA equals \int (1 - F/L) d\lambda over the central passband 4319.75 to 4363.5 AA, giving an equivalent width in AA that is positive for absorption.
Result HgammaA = -4.7 AA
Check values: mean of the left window 11.8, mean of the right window 12.4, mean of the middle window 13.3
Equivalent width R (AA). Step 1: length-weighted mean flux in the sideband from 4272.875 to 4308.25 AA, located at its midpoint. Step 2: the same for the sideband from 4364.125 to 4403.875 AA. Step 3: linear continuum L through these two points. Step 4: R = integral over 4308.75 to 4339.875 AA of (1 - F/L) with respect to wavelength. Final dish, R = -2.2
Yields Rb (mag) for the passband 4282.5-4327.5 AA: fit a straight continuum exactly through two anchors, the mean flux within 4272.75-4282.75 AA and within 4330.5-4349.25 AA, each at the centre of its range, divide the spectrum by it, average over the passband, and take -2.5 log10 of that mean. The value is 0.04 mag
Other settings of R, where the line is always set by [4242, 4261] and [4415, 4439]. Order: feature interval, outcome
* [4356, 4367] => -1.7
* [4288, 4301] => 0.6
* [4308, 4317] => -0.2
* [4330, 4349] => -2.1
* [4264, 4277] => 0.3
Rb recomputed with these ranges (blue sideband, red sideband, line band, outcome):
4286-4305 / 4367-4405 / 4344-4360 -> -0.14 mag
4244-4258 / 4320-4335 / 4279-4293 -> 0.07 mag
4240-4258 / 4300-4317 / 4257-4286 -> 0.02 mag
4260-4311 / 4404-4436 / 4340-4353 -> -0.16 mag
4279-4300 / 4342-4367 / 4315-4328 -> -0.02 mag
